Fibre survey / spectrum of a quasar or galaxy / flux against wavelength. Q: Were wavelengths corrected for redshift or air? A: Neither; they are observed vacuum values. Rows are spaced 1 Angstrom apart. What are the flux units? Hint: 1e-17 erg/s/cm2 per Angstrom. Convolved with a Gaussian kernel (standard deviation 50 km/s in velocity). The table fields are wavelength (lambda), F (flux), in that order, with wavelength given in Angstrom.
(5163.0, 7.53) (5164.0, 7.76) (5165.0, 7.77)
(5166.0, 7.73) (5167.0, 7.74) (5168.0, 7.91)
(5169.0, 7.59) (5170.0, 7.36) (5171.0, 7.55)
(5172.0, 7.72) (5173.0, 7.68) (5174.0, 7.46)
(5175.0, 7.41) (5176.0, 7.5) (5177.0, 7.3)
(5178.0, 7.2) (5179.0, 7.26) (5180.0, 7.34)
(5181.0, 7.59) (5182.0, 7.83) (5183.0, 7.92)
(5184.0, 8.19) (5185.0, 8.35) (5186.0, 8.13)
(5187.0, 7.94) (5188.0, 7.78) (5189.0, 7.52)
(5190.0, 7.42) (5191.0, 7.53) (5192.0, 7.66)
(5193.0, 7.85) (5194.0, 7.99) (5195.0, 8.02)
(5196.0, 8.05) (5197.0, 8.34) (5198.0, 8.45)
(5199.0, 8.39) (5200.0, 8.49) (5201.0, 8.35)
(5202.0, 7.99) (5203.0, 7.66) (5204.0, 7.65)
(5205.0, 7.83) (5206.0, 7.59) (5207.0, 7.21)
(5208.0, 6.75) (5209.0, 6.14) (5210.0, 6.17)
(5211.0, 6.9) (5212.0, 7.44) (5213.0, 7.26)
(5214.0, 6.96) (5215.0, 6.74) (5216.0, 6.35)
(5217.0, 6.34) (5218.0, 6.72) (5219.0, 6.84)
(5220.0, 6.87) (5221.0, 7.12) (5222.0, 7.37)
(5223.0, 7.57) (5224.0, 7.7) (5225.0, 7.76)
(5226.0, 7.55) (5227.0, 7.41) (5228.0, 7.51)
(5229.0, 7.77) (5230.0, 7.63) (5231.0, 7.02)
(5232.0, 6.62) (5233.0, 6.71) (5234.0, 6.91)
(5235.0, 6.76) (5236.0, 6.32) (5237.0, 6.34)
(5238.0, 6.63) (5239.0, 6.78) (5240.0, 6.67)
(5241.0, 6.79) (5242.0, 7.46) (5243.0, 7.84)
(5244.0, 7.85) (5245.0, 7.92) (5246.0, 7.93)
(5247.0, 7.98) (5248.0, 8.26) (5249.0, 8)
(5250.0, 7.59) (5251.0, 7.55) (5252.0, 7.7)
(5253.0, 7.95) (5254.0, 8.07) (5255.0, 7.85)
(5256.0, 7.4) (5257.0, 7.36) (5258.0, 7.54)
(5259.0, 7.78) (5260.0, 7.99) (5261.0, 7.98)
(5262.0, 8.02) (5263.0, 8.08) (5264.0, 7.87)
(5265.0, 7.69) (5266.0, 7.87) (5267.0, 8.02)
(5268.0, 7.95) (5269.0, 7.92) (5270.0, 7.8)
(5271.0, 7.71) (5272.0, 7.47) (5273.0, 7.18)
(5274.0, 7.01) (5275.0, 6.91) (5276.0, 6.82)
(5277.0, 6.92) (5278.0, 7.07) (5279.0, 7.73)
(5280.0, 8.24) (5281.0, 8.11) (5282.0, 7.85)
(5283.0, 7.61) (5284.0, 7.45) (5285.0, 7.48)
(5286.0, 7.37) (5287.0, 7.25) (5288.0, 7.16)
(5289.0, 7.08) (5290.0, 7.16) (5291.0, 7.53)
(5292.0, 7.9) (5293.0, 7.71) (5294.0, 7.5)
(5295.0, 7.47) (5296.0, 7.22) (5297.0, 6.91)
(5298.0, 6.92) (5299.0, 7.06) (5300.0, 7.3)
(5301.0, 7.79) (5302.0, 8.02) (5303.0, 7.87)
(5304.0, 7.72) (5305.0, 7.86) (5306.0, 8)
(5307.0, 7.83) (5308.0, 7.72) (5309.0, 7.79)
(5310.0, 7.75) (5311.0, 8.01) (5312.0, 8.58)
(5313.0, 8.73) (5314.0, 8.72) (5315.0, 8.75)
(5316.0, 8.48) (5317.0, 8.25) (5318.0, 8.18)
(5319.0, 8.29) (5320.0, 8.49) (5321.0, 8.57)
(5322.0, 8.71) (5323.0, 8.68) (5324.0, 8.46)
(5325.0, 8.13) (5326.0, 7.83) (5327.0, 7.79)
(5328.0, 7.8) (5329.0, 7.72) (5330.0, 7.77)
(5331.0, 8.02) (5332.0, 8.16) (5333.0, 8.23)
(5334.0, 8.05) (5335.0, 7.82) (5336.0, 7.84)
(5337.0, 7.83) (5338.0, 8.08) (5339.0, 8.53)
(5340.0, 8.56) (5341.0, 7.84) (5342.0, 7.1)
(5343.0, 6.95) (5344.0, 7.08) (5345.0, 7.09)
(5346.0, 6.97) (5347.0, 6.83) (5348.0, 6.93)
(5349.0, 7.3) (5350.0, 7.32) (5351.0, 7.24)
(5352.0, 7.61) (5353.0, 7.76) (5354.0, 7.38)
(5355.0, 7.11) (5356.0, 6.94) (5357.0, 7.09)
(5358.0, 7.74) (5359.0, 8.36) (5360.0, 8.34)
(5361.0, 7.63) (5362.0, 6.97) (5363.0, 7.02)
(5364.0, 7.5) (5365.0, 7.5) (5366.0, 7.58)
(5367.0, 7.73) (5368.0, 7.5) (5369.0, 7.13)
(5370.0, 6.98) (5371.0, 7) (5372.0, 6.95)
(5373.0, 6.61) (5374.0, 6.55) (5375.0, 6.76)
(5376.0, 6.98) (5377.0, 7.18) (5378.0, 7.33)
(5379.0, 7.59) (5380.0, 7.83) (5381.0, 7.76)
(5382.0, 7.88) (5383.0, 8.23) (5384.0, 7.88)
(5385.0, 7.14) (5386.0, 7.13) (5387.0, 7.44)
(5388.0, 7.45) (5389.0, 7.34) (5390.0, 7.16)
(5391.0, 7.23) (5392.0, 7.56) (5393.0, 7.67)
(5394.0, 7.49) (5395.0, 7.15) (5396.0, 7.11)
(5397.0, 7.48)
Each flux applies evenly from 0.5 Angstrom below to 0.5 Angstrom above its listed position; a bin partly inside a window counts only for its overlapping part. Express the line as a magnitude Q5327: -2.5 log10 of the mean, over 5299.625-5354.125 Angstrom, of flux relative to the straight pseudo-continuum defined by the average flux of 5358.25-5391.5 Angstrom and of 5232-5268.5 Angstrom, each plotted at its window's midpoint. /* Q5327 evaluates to -0.065 mag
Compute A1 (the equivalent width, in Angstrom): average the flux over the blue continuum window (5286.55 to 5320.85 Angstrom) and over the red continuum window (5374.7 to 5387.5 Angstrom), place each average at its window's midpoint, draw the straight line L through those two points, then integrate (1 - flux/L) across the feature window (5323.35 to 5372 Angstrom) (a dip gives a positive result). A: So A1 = 0.3 Angstrom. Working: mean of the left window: 7.8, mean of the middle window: 7.58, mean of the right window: 7.48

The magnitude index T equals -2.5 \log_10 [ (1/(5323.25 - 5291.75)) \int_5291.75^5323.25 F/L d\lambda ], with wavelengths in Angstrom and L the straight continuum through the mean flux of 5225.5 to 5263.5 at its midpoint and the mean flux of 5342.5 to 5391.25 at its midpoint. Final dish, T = -0.08 mag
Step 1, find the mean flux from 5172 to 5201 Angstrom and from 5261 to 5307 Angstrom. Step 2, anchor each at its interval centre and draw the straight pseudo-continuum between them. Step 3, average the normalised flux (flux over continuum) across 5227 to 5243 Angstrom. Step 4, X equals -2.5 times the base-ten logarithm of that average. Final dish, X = 0.11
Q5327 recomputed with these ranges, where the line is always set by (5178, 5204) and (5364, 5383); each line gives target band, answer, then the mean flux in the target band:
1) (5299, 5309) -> -0.03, 7.75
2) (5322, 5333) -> -0.09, 8.08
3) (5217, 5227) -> 0.08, 7.24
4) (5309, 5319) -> -0.12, 8.35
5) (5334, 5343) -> -0.07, 7.9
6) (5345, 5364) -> 0.00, 7.36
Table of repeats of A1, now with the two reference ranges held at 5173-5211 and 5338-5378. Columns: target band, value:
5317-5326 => -1.20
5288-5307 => -0.11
